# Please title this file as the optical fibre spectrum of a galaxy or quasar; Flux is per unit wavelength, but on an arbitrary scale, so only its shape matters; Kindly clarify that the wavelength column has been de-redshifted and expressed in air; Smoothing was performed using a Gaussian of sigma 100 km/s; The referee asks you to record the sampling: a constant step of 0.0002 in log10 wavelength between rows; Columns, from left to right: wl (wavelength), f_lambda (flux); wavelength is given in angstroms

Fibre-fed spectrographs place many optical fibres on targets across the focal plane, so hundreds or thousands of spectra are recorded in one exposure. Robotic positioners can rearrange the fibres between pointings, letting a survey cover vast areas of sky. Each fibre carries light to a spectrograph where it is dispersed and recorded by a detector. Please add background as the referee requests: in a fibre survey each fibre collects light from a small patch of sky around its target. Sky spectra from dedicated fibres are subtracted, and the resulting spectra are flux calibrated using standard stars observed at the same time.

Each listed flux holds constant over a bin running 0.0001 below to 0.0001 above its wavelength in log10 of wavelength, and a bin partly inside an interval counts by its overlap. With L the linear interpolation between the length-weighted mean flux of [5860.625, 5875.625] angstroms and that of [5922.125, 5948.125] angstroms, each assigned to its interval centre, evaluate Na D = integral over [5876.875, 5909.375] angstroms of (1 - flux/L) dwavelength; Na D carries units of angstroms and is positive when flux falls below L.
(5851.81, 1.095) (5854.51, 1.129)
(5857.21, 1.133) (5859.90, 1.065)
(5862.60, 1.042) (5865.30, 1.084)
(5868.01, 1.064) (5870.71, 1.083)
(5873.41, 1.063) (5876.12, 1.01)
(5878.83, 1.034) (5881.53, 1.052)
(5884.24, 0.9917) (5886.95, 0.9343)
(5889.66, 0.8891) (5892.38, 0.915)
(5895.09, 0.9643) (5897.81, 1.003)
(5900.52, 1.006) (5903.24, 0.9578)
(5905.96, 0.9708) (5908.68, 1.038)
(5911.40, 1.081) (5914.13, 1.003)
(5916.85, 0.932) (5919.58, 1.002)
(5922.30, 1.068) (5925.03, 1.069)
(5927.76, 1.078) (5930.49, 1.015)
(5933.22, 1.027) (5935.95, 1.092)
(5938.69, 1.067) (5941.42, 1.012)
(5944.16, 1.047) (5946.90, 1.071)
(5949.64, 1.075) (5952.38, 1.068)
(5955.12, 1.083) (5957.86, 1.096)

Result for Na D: 2.48 angstroms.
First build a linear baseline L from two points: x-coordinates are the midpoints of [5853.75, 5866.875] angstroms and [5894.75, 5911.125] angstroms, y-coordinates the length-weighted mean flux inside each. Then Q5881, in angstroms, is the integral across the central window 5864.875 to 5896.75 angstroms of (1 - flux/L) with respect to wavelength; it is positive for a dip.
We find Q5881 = 1.24 angstroms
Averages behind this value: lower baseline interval 1.09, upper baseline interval 0.998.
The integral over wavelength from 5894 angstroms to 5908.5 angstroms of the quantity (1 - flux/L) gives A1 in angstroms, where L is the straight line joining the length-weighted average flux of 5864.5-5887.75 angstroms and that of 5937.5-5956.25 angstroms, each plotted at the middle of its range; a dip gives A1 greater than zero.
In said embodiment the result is 0.82 angstroms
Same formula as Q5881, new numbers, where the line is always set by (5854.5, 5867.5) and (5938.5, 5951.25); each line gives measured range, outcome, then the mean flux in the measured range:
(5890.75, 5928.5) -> 2.2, 1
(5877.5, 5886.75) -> 0.5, 1.02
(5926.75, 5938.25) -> 0.1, 1.05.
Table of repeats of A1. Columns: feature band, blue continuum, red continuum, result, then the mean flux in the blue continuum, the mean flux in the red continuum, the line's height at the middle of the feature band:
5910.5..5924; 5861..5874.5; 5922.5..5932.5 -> 0.5 angstroms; 1.07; 1.05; 1.06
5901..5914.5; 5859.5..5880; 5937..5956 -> 0.6 angstroms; 1.05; 1.06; 1.06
